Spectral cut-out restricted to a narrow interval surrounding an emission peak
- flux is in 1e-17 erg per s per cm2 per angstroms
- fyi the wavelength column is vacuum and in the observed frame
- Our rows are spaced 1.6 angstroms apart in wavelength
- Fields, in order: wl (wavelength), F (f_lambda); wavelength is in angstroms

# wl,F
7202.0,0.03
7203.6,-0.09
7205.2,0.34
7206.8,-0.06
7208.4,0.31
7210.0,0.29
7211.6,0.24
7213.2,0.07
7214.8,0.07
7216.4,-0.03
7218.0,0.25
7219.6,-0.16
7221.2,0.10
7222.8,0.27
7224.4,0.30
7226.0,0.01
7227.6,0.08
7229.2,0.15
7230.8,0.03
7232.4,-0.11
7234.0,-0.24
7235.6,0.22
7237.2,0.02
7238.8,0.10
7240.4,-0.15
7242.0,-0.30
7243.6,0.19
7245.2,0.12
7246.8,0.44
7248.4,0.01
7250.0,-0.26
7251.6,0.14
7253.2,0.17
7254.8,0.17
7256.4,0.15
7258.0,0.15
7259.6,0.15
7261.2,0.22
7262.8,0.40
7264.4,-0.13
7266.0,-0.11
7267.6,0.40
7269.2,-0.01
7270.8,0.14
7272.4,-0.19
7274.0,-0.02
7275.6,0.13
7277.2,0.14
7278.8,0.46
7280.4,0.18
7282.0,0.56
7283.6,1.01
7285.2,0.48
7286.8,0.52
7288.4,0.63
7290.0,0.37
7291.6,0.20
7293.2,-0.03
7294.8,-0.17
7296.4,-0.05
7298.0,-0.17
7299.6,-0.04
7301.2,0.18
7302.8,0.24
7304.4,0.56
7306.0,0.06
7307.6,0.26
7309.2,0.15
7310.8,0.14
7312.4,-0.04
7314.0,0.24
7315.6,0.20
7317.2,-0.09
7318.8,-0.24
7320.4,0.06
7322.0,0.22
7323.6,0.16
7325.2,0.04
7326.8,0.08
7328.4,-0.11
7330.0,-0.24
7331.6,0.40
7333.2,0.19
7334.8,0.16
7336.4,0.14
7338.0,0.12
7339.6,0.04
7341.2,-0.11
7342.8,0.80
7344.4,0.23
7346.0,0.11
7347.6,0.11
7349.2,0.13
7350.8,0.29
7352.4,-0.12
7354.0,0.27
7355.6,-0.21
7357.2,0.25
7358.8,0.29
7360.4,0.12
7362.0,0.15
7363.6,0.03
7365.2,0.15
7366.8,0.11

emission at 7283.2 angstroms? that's [O II] 3727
